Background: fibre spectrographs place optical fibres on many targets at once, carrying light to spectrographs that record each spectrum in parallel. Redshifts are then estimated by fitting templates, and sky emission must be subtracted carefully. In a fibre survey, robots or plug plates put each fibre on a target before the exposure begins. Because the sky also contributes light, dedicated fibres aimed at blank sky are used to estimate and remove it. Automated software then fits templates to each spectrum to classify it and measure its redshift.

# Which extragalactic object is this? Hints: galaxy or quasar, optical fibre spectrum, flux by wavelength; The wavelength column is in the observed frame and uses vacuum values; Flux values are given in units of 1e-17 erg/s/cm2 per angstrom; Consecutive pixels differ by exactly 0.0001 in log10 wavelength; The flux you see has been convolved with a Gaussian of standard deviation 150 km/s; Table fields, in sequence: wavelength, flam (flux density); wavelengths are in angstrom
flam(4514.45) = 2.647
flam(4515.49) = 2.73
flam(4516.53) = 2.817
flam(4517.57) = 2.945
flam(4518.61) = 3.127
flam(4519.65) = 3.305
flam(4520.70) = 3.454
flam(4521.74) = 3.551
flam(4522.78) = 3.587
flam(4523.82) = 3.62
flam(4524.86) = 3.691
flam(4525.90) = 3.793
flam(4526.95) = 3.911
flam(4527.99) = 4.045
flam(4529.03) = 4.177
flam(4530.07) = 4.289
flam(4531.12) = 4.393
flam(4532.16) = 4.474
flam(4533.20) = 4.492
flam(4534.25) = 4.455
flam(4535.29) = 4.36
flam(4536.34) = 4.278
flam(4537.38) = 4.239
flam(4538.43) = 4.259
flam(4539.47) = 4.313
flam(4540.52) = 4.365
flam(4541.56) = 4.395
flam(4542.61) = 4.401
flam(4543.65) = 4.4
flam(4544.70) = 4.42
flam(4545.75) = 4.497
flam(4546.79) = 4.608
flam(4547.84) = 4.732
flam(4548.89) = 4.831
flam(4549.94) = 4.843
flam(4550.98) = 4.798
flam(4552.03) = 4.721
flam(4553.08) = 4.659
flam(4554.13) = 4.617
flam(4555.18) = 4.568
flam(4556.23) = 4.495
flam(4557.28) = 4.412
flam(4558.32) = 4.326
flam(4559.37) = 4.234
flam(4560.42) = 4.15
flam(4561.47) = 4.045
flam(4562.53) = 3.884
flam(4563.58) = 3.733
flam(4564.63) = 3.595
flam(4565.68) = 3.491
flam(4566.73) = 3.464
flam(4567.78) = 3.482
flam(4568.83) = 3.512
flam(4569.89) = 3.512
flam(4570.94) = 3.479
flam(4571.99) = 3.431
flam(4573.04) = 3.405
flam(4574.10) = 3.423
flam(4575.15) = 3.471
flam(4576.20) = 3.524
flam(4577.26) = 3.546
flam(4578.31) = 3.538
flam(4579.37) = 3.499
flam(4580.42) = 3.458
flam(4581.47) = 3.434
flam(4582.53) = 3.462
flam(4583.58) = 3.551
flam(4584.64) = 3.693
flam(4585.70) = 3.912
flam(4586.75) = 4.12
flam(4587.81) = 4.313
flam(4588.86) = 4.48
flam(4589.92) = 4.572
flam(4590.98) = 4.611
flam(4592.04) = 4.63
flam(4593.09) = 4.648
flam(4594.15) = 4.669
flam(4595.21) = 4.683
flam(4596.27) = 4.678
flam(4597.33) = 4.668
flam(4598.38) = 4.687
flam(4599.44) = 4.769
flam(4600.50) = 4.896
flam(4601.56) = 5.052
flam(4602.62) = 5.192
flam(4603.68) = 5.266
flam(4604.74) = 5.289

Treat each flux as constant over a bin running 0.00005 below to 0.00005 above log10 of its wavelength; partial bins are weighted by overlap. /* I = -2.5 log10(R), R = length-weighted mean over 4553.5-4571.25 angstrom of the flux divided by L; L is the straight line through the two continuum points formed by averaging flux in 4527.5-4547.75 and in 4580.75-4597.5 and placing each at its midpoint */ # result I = 0.09 mag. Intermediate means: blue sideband 4.37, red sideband 4.24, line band 3.95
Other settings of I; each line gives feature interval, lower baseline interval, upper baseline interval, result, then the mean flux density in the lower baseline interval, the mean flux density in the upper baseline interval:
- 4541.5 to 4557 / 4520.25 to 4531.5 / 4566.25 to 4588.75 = -0.22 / 3.86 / 3.6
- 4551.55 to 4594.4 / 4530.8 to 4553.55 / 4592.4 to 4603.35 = 0.18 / 4.5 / 4.8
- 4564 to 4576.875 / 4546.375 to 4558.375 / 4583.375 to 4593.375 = 0.27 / 4.65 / 4.27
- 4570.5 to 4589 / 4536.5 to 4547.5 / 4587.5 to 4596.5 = 0.24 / 4.39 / 4.59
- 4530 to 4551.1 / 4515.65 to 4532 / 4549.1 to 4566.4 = -0.13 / 3.64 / 4.29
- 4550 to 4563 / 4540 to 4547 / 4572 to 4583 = -0.09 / 4.44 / 3.47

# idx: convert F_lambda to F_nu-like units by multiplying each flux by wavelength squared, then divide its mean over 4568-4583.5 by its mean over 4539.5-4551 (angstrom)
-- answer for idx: 0.78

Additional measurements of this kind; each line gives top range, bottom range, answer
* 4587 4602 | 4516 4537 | 1.25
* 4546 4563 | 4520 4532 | 1.18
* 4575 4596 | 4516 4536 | 1.08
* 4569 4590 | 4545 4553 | 0.79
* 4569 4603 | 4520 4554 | 0.97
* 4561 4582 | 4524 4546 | 0.85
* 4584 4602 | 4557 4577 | 1.24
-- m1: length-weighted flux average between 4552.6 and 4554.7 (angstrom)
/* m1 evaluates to 4.63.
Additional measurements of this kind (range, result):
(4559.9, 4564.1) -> 3.94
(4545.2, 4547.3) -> 4.56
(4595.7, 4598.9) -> 4.69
